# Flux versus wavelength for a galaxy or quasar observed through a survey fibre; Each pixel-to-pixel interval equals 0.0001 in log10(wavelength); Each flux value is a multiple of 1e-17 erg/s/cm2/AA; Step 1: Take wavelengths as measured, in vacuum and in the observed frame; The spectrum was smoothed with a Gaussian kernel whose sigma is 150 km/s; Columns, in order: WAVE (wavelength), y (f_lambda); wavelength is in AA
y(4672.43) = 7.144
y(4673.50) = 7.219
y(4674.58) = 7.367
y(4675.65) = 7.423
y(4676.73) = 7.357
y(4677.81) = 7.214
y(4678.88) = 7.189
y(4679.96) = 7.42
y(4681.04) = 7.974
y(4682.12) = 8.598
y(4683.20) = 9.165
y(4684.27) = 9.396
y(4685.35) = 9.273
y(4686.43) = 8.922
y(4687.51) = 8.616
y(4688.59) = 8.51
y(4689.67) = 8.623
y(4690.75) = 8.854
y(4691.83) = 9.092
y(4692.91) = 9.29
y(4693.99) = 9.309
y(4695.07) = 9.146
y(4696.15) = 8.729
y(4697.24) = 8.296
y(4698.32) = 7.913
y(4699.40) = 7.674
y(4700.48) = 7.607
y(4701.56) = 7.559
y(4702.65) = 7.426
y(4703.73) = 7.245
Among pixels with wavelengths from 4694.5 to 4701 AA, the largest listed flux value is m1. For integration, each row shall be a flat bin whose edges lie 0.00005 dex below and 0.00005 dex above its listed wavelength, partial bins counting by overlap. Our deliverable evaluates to 9.146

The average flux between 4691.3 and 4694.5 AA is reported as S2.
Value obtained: 9.23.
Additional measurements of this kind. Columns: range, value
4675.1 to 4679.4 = 7.31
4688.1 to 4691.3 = 8.67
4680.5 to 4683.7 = 8.56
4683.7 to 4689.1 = 8.96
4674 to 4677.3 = 7.37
